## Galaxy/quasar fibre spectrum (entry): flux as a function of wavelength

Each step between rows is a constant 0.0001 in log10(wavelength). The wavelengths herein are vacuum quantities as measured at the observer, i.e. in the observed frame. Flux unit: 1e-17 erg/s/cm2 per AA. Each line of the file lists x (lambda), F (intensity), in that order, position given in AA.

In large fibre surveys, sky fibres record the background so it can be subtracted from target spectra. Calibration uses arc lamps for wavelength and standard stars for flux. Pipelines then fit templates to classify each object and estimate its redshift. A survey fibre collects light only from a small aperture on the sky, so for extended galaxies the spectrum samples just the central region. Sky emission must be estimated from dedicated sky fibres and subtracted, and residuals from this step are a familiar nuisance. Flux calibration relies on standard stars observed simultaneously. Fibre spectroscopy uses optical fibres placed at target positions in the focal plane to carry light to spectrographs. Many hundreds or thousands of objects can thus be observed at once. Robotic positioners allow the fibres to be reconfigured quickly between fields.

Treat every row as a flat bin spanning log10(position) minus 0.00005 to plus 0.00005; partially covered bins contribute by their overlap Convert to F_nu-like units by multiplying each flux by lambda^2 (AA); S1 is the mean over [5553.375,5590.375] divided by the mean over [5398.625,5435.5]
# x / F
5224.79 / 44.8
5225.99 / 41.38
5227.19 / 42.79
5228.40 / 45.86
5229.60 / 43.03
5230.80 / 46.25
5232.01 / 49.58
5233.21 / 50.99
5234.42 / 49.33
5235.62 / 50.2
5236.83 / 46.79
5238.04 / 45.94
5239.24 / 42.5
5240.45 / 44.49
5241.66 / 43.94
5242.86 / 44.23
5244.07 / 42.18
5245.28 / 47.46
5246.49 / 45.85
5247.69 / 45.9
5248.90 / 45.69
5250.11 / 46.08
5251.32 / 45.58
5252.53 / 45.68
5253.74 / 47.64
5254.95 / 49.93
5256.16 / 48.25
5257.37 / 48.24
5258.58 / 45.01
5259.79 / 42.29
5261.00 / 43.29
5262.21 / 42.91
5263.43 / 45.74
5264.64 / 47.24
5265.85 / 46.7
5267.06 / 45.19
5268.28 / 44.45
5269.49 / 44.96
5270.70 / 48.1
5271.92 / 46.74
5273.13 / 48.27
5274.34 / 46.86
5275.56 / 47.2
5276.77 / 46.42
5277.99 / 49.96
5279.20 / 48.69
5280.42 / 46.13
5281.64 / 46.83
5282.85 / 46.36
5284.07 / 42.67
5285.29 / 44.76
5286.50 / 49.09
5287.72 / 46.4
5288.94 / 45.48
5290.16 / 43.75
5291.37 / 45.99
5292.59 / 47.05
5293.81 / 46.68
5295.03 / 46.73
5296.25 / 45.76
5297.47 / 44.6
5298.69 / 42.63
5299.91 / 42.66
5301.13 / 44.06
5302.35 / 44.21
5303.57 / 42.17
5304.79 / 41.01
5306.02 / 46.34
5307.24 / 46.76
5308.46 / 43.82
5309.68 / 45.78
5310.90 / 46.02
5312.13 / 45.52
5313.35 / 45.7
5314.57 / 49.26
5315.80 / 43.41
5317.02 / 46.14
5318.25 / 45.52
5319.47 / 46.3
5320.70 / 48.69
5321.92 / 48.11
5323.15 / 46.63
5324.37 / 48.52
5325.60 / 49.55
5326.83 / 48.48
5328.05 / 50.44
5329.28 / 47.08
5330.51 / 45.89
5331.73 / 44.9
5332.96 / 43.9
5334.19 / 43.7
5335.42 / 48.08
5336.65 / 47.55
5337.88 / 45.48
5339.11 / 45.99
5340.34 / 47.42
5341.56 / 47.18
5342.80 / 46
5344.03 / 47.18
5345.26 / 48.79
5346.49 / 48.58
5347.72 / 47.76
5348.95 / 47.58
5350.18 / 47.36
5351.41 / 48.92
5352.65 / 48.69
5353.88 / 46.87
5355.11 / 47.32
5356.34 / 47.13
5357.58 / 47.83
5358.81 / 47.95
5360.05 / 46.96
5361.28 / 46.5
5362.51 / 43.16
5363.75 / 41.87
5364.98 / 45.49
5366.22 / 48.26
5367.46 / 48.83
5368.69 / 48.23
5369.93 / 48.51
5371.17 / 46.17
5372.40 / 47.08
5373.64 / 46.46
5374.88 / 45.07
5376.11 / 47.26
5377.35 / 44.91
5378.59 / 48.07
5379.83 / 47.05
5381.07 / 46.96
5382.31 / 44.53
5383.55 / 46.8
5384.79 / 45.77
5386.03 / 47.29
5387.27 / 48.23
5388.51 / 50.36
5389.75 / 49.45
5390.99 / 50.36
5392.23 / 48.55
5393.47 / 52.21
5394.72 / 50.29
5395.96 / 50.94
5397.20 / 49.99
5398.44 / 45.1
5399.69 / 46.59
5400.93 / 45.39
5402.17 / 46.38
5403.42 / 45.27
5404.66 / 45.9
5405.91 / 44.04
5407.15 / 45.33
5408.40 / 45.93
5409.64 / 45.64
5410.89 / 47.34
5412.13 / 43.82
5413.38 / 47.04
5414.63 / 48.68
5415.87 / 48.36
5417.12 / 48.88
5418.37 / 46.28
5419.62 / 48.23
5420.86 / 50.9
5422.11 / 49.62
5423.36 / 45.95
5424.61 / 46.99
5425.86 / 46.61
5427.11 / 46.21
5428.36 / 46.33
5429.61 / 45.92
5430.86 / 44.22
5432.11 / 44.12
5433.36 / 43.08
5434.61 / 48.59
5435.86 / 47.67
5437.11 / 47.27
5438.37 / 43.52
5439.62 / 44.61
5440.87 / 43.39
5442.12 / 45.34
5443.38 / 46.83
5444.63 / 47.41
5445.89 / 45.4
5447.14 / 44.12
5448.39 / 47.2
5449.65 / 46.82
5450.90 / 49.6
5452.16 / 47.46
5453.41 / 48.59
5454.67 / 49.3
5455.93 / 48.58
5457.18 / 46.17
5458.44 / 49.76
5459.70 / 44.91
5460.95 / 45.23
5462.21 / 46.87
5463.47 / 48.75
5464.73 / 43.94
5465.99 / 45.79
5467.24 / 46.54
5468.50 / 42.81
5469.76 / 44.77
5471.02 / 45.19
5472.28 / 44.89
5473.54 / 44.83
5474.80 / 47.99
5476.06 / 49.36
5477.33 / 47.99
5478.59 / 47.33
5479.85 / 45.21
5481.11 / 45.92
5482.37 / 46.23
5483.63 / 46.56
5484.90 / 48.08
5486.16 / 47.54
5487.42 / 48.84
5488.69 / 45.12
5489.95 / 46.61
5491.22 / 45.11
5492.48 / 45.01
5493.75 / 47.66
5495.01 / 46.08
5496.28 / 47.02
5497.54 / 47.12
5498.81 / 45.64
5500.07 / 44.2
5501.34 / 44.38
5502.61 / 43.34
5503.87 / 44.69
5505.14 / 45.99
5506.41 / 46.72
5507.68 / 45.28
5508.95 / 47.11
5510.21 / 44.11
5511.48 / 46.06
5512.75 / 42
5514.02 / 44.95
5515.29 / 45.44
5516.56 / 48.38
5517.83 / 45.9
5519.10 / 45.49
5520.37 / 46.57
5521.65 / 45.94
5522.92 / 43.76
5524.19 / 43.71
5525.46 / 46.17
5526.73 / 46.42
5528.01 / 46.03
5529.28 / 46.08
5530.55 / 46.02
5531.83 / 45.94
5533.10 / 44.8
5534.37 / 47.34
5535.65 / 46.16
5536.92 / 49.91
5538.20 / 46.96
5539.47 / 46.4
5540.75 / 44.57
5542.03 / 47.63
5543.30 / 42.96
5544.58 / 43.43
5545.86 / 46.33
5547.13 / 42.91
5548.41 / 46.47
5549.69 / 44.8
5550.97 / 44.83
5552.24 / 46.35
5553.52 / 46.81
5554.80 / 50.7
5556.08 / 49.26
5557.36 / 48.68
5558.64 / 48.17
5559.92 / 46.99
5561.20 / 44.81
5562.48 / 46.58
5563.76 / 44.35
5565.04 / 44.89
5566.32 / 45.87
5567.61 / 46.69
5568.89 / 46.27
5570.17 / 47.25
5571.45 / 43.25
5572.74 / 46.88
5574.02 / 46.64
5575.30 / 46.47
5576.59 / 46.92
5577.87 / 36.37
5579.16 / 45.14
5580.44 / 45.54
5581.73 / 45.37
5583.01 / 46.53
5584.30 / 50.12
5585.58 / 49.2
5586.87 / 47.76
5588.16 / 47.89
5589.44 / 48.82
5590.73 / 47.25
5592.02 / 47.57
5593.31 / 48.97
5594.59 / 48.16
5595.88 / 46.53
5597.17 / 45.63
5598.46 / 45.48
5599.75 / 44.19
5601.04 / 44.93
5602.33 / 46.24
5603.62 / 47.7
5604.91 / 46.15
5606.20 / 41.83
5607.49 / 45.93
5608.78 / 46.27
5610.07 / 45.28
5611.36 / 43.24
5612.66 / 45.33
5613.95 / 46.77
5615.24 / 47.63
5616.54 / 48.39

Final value 1.06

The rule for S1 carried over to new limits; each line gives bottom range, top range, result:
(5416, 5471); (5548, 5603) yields 1.05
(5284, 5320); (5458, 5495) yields 1.09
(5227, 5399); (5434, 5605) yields 1.07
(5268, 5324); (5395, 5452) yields 1.06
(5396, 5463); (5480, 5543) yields 1.02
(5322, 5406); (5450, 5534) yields 1.02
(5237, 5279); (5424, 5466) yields 1.08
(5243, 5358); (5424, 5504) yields 1.06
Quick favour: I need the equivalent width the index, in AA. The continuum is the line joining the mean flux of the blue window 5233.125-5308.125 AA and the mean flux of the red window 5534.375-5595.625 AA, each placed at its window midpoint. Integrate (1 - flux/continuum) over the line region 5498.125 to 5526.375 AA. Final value 0.6 AA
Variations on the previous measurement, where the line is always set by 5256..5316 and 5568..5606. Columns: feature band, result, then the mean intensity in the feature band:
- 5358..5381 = -0.4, 46.6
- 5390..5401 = -0.7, 49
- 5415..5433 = -0.4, 47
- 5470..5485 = -0.1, 46.5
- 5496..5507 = 0.2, 45.4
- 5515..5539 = 0.0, 46.2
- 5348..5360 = -0.5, 47.7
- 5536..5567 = 0.0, 46.3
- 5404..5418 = -0.2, 46.4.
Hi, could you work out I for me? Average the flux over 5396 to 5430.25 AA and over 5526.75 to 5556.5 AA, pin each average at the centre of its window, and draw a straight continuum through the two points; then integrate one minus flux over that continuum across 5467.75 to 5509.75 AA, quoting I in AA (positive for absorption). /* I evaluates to 0.3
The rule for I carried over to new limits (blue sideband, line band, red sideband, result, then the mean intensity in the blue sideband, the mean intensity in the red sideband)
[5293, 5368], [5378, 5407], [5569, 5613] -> -0.8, 46.4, 46.1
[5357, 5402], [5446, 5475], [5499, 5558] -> 0.0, 47.3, 45.8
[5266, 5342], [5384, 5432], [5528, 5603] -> -1.2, 46.1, 46.3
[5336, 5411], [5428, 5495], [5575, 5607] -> 0.6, 47.1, 46.3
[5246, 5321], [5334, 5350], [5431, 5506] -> -0.4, 45.8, 46.2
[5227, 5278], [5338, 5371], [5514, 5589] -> -0.7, 46.2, 46.1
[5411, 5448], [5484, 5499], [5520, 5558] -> -0.1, 46.4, 46.1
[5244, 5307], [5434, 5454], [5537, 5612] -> -0.2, 45.8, 46.2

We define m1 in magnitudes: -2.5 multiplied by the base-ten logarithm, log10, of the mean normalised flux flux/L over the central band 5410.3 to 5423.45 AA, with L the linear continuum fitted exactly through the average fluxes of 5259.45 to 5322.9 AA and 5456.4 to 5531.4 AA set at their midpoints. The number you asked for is -0.05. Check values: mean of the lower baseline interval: 45.7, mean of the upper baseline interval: 46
